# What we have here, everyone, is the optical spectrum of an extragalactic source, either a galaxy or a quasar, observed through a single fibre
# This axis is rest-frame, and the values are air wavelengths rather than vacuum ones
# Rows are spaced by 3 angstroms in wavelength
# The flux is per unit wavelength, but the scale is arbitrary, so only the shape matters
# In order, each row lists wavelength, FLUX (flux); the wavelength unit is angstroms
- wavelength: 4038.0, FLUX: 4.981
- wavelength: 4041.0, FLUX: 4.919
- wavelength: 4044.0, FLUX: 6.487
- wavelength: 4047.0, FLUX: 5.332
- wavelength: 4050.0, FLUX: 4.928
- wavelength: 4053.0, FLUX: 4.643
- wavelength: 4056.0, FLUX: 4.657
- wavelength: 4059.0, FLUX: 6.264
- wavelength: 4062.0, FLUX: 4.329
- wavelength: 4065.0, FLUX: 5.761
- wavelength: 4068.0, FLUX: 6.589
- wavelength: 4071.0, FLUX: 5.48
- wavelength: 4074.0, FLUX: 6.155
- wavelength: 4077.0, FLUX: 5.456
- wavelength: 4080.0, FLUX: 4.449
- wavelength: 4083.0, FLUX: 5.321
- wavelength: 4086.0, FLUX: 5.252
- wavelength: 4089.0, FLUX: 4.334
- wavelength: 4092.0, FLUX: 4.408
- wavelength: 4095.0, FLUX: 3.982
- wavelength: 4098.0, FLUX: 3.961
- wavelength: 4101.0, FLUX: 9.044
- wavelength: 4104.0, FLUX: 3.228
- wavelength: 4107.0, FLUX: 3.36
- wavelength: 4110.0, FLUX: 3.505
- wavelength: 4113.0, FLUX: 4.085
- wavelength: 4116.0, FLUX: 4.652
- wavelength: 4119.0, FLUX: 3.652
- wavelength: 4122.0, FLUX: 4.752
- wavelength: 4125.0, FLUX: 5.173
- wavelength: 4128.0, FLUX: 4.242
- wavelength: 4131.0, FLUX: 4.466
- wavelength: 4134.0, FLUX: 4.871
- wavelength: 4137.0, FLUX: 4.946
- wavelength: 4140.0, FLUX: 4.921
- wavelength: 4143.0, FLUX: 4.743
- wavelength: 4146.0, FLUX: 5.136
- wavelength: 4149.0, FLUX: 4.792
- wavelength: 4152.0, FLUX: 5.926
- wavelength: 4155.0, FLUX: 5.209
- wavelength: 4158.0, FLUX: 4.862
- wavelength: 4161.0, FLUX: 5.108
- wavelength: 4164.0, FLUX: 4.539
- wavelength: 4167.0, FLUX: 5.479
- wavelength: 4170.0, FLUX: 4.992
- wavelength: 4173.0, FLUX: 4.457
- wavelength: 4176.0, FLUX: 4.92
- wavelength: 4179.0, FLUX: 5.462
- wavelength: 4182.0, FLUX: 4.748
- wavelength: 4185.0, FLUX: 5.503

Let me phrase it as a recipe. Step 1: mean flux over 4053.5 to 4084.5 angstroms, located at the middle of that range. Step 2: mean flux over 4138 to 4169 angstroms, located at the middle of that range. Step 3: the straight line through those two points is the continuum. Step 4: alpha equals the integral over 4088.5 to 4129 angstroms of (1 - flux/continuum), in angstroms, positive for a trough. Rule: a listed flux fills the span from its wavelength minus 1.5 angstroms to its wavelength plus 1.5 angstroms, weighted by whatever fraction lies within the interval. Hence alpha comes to 6.1 angstroms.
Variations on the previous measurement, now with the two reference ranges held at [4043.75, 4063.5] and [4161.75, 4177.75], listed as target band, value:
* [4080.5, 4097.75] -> 1.6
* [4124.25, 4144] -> 0.9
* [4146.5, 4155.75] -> -0.7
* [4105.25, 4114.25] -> 2.5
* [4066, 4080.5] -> -1.7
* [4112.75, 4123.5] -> 1.5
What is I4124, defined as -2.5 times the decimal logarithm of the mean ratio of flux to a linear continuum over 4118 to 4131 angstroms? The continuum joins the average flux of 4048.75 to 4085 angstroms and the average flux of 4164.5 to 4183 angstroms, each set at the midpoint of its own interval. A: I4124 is 0.15 mag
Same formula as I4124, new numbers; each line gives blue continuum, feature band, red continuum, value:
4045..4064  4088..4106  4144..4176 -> 0.059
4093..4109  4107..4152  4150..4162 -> 0.094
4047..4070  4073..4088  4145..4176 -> -0.002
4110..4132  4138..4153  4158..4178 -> -0.092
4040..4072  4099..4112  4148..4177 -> 0.112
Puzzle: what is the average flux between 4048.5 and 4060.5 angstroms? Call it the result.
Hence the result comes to 5.12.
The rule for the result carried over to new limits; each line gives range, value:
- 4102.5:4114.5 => 3.54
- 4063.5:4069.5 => 6.18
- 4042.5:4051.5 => 5.58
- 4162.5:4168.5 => 5.01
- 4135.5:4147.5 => 4.94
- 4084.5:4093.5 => 4.66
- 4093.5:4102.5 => 5.66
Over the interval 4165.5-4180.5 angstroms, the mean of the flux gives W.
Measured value 5.06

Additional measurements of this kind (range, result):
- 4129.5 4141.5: 4.8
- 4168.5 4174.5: 4.72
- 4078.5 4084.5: 4.88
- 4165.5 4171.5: 5.24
